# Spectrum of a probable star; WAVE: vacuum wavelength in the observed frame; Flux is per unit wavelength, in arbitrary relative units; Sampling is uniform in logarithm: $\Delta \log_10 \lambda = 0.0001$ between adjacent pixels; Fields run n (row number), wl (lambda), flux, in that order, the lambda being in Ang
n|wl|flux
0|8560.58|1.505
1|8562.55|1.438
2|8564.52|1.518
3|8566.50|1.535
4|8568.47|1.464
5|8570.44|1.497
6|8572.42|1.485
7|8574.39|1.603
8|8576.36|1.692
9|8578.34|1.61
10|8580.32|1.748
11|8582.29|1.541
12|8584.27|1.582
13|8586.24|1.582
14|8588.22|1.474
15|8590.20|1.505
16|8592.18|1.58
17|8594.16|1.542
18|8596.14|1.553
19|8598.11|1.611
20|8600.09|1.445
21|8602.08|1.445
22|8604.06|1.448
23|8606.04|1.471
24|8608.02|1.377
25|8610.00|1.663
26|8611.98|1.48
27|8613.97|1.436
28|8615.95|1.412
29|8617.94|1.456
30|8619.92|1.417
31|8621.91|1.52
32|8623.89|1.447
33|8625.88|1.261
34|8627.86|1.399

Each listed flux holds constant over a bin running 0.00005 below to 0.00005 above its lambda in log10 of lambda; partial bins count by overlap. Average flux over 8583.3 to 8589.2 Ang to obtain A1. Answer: 1.55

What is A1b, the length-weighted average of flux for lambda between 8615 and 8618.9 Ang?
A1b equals 1.43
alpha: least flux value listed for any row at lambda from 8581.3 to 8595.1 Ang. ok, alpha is 1.474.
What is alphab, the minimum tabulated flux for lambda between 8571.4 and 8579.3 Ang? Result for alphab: 1.485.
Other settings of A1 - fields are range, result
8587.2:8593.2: 1.52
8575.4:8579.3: 1.65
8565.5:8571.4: 1.5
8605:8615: 1.49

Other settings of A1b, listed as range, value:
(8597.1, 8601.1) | 1.53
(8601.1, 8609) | 1.44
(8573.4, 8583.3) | 1.64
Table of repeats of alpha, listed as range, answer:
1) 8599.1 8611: 1.377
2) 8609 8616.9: 1.412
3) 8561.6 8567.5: 1.438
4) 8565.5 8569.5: 1.464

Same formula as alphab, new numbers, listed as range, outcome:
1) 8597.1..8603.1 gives 1.445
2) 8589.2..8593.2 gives 1.505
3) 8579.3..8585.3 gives 1.541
